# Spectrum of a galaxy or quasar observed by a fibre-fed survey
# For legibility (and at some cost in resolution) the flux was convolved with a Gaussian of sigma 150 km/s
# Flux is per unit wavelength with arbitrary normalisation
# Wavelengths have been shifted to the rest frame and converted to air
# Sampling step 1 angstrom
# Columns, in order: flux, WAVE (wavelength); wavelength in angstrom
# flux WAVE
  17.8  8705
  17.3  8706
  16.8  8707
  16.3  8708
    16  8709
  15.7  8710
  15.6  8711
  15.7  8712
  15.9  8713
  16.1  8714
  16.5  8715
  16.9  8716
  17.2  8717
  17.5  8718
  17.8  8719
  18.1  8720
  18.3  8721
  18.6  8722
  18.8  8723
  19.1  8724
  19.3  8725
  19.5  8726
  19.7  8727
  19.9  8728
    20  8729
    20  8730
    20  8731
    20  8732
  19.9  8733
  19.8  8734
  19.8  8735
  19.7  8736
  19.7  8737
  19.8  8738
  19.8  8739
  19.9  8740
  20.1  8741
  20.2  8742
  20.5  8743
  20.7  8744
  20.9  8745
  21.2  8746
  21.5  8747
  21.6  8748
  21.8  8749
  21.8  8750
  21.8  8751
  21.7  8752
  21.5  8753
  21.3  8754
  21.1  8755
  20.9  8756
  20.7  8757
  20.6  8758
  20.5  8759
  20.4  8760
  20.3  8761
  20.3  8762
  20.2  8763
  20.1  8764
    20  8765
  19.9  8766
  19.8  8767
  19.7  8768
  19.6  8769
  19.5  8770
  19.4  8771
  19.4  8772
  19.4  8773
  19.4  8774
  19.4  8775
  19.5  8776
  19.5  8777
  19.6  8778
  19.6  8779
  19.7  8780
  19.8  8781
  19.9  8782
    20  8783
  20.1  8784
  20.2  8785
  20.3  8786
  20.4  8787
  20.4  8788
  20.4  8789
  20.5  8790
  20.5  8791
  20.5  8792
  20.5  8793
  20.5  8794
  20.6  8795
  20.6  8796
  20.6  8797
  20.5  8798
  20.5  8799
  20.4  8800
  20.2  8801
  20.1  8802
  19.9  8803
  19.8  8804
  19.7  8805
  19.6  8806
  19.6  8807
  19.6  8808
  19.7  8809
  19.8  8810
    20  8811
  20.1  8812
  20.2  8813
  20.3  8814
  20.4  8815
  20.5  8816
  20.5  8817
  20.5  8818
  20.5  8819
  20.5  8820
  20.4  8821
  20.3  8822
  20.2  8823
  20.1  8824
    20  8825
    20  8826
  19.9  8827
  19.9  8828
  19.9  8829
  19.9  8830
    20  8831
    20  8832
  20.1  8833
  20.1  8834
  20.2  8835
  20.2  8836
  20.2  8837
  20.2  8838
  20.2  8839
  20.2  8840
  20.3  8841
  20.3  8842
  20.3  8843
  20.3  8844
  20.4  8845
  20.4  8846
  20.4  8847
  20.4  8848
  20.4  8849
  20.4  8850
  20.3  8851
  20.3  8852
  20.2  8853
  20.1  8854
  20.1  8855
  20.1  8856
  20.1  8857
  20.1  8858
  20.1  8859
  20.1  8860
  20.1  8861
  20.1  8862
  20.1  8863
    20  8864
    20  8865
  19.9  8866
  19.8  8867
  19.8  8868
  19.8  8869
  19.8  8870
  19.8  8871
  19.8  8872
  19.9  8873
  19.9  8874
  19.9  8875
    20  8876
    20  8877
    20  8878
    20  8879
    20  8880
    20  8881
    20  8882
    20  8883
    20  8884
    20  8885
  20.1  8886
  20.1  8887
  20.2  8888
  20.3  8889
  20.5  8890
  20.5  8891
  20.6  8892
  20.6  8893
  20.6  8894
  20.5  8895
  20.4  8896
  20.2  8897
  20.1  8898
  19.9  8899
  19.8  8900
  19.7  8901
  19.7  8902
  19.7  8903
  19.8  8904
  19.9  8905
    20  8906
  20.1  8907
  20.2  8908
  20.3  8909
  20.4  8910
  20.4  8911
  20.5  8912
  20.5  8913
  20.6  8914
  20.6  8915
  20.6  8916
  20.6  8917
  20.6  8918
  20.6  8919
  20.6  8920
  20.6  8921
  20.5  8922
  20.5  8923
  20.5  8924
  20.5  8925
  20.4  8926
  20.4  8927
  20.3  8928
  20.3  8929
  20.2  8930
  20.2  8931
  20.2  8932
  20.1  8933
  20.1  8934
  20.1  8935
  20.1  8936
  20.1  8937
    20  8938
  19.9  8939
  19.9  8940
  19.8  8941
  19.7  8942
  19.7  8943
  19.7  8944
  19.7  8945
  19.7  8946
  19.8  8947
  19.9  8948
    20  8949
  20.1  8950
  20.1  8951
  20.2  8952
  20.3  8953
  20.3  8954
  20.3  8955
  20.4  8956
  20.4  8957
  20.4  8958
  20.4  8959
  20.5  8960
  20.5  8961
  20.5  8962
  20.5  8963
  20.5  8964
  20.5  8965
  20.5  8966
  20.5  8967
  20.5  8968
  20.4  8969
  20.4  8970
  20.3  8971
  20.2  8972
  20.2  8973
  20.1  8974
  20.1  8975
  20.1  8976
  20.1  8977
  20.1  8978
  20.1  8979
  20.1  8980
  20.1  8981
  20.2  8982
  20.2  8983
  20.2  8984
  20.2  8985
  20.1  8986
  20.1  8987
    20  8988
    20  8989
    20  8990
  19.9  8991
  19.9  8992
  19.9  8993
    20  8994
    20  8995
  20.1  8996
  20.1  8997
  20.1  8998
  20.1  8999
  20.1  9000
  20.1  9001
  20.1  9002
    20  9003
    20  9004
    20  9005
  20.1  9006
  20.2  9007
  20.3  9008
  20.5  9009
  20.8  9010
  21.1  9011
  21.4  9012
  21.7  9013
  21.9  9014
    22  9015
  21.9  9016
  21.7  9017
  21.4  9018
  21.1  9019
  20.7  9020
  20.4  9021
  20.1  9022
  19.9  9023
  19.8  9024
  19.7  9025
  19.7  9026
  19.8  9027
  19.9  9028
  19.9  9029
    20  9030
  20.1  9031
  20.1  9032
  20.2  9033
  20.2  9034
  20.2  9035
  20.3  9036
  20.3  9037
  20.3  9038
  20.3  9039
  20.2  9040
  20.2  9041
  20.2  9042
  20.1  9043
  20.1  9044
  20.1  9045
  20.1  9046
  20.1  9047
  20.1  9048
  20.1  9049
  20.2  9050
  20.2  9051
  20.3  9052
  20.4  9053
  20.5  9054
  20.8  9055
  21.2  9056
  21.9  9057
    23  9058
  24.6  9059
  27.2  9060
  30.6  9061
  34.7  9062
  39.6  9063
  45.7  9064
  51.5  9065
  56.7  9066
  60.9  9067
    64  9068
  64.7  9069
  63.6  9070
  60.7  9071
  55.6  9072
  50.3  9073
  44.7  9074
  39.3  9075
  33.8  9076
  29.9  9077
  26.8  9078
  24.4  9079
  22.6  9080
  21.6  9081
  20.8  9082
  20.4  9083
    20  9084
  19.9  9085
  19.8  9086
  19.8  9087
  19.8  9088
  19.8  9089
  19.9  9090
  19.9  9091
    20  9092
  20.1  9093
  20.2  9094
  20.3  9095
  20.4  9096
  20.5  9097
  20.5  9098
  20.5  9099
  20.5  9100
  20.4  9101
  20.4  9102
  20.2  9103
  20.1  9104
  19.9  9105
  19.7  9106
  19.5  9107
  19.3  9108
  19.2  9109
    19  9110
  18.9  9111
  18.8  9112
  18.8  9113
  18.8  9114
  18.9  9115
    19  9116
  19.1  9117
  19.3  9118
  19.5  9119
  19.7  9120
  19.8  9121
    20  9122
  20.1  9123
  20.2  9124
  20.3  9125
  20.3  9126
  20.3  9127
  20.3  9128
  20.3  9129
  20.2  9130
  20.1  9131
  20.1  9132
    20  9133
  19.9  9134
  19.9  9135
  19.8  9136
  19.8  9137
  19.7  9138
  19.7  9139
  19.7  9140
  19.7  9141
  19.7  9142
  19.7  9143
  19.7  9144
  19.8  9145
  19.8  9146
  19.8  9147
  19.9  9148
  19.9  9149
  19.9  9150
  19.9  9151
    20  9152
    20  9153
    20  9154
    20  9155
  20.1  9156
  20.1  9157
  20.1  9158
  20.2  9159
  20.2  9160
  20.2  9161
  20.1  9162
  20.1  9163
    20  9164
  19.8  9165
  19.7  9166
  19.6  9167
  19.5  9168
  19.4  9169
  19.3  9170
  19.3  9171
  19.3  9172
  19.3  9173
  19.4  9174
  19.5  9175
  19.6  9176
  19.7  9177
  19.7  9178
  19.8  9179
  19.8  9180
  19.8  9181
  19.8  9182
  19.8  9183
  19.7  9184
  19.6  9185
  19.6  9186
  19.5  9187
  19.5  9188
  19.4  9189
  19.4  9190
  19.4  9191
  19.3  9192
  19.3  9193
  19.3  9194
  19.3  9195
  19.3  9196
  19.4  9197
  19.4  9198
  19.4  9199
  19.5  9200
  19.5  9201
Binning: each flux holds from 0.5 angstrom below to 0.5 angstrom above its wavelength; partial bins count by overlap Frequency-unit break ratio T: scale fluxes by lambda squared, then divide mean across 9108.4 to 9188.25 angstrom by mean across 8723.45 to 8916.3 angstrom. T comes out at 1.1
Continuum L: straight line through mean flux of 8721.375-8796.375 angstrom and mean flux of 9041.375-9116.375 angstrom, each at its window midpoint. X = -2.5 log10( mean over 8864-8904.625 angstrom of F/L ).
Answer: 0.14 mag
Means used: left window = 20.2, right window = 26.9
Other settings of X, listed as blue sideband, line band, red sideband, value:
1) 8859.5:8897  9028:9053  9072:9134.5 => 0.068 mag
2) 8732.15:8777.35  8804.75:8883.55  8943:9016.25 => 0.012 mag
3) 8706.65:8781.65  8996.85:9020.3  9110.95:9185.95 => -0.058 mag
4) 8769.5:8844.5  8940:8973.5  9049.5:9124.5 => 0.173 mag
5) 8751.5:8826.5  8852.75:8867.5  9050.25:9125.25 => 0.088 mag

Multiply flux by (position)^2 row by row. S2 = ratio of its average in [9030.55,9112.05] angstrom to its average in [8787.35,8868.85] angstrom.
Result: 1.4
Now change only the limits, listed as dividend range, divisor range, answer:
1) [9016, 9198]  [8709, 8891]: 1.22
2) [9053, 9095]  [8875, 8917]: 1.67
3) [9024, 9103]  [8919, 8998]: 1.35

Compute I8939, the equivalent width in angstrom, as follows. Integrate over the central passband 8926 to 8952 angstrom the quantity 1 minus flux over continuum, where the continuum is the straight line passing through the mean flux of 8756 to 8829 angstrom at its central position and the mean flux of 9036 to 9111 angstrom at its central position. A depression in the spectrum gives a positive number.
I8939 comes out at 4.0 angstrom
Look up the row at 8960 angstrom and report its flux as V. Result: 20.5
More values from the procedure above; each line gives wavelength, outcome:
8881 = 20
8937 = 20.1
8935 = 20.1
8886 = 20.1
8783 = 20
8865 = 20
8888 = 20.2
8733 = 19.9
